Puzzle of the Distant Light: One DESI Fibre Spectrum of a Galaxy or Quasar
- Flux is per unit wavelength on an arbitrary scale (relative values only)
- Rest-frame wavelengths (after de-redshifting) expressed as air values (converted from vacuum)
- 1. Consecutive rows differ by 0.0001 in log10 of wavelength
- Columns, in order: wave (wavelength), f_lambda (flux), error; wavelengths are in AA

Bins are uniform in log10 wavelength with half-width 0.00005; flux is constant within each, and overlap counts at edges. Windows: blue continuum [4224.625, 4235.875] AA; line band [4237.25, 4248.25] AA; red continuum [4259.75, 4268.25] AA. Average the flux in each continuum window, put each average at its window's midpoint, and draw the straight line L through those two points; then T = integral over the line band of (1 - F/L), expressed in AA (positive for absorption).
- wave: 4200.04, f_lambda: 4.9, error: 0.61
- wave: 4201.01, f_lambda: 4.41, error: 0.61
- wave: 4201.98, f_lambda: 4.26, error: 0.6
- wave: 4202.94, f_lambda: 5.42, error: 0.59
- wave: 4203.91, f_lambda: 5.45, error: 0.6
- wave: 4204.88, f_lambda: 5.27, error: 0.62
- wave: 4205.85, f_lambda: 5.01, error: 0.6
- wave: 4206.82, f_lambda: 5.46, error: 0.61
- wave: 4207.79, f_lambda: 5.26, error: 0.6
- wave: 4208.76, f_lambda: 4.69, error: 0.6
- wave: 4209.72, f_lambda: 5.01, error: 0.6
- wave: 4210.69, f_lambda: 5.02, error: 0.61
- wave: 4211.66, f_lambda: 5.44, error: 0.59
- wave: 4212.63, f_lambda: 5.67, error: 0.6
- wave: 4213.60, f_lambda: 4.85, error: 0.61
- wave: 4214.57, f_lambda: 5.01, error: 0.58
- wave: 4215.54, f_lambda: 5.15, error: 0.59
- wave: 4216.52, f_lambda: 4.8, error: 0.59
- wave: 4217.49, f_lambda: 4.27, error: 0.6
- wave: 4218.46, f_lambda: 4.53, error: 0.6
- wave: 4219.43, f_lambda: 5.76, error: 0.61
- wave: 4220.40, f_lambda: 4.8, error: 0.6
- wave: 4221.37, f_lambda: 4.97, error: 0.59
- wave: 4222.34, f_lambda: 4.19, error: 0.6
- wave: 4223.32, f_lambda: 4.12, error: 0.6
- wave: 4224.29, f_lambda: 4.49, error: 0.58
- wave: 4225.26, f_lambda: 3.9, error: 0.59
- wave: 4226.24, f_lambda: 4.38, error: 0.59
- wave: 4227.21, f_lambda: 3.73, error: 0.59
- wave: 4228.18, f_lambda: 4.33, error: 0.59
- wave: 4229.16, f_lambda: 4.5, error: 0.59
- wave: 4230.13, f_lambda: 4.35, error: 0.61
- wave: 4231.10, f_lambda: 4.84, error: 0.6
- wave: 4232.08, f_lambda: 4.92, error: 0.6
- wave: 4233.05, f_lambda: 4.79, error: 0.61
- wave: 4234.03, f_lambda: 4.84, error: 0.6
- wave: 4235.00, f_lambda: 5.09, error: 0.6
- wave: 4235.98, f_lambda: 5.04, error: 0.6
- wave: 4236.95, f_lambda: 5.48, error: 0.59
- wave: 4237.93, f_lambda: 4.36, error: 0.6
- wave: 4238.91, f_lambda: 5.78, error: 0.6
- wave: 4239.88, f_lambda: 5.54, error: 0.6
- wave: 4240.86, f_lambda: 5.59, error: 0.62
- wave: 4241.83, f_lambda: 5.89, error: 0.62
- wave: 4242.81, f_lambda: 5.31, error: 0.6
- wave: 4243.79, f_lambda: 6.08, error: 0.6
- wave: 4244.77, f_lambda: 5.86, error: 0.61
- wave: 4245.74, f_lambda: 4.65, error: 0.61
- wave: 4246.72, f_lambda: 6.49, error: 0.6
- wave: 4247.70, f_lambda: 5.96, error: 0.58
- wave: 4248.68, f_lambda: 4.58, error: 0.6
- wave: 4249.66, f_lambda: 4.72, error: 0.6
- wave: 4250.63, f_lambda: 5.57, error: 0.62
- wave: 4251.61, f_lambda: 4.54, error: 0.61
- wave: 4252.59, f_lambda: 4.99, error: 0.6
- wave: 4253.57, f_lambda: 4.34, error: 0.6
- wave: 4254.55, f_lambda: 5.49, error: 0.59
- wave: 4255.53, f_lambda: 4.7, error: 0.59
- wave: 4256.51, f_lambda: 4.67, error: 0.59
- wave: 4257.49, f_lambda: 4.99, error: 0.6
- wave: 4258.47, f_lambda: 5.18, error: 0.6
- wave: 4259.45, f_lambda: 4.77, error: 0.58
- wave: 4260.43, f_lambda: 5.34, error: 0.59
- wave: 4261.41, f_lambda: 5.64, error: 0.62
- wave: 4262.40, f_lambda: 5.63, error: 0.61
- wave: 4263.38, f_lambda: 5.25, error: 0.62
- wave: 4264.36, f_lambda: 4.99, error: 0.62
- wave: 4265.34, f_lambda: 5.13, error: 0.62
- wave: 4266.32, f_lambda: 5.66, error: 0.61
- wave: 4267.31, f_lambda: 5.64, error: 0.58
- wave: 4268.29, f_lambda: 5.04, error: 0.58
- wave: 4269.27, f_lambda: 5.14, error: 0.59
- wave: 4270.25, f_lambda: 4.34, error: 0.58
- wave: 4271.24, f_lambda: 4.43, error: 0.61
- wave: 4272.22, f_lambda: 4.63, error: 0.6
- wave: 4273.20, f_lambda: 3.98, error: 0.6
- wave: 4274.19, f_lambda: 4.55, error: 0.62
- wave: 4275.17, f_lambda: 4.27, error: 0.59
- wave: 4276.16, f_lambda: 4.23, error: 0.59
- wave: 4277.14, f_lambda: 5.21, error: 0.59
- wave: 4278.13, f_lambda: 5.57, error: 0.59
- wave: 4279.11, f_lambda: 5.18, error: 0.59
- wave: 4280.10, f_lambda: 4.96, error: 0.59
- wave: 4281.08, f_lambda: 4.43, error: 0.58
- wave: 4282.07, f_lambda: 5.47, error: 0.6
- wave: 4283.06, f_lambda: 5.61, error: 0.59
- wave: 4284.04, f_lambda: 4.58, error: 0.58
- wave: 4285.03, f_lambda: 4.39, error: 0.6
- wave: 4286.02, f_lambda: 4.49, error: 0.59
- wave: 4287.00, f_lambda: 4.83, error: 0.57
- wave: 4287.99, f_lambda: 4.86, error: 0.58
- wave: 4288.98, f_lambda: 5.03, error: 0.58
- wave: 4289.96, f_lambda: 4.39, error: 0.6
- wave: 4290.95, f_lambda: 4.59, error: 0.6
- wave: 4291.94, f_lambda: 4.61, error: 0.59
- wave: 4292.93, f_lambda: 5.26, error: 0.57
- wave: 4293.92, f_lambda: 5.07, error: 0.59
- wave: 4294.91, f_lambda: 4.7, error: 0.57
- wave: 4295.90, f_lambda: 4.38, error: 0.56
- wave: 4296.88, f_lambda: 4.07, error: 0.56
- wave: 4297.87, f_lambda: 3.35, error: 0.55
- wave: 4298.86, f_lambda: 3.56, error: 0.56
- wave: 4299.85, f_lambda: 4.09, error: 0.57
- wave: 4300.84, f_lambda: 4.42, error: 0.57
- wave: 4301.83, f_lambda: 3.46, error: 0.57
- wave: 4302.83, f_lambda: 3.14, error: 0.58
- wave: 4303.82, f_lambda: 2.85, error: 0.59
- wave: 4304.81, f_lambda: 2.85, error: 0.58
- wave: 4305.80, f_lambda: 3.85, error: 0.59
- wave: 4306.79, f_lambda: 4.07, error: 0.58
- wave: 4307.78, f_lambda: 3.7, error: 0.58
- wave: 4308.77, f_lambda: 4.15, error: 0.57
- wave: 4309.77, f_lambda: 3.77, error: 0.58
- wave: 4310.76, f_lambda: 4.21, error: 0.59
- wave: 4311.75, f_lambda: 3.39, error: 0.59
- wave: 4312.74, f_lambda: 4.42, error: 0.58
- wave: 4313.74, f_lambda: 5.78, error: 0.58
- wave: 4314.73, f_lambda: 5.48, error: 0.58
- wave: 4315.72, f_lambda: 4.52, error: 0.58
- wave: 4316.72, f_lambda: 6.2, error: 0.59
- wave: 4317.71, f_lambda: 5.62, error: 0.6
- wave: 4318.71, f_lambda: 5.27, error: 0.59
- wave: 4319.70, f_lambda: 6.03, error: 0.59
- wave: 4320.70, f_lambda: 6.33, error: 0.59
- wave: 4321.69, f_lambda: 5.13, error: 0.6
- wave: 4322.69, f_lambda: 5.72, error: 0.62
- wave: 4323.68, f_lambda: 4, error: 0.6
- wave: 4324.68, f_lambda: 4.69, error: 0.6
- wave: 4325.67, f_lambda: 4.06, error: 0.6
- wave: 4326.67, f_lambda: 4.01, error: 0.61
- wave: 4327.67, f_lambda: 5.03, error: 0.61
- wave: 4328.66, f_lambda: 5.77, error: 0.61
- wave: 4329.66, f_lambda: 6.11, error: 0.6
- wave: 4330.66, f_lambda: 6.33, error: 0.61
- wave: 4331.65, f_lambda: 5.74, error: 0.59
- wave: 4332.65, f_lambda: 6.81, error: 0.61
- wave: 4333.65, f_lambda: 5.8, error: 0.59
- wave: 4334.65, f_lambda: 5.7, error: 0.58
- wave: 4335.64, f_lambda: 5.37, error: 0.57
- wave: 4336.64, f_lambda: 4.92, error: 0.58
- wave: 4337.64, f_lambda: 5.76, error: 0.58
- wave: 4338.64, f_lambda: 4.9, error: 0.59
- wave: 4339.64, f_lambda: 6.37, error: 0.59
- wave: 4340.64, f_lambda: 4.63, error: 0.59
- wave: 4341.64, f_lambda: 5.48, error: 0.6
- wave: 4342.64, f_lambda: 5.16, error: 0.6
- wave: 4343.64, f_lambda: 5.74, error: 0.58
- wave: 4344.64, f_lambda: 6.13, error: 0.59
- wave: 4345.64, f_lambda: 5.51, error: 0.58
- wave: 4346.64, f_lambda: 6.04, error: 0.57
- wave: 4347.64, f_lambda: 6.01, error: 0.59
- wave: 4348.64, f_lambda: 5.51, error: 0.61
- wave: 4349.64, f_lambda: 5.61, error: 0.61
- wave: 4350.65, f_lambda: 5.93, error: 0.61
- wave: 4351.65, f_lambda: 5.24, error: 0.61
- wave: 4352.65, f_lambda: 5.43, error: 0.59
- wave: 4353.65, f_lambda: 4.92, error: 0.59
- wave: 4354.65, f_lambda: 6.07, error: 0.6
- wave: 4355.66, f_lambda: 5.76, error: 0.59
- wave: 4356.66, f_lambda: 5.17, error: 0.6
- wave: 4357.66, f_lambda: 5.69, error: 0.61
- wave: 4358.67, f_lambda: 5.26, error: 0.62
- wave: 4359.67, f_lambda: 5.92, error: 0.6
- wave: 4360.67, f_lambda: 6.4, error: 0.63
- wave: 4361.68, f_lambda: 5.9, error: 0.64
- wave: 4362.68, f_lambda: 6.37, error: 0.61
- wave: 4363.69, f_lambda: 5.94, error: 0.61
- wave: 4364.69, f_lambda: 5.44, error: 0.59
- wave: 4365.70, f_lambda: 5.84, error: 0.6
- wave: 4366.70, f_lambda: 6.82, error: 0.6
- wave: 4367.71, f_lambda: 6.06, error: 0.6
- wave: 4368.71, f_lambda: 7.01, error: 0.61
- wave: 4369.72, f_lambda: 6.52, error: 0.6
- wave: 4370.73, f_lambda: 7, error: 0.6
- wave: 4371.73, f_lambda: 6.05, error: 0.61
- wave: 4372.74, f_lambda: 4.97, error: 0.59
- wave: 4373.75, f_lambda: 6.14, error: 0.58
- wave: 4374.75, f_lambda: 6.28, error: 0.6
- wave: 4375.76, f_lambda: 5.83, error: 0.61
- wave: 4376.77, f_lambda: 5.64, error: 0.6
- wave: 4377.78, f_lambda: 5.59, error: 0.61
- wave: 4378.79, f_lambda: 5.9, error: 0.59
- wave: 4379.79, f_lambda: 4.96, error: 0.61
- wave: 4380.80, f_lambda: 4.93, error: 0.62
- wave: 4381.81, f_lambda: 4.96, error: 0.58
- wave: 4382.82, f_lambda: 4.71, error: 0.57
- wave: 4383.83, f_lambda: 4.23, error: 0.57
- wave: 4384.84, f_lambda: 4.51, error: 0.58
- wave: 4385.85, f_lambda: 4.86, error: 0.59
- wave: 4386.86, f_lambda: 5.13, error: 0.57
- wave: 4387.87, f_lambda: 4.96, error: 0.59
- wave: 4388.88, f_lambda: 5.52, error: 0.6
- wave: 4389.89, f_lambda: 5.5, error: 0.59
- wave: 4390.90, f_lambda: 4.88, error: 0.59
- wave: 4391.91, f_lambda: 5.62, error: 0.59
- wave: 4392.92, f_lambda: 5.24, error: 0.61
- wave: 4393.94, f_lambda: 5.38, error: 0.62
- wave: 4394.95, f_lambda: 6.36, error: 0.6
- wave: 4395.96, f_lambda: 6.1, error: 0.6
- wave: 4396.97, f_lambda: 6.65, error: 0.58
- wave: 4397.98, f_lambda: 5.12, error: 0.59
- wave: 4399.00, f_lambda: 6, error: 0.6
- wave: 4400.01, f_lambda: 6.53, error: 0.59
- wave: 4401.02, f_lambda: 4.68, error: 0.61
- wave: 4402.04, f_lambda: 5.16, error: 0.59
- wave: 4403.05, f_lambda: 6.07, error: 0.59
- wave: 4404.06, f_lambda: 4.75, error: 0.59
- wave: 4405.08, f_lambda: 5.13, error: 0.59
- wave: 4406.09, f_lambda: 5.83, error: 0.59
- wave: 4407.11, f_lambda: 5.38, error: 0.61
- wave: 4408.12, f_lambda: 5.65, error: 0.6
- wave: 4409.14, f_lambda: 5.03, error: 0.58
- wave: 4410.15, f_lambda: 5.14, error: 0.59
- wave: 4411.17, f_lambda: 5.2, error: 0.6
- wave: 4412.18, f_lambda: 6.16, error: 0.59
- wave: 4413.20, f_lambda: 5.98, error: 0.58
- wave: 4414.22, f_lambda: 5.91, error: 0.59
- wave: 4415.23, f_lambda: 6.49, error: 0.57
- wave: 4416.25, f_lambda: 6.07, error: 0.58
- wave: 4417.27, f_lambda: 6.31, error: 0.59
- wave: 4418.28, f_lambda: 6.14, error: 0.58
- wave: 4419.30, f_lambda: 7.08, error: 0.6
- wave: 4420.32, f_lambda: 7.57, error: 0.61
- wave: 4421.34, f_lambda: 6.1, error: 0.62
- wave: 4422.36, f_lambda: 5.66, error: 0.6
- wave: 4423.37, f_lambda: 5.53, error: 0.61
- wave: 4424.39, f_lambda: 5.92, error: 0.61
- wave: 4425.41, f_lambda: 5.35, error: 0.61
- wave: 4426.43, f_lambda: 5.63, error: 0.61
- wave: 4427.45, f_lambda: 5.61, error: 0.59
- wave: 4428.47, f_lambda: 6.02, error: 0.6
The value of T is -1.7 AA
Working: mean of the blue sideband 4.53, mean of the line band 5.58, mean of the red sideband 5.37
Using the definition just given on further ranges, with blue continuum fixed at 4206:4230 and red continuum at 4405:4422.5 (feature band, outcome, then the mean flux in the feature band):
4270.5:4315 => 6.9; 4.4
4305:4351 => 1.9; 5.22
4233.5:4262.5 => -1.7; 5.23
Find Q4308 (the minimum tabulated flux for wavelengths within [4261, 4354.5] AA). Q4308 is 2.85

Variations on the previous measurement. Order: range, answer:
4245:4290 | 3.98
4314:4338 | 4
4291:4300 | 3.35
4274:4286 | 4.23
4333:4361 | 4.63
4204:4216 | 4.69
